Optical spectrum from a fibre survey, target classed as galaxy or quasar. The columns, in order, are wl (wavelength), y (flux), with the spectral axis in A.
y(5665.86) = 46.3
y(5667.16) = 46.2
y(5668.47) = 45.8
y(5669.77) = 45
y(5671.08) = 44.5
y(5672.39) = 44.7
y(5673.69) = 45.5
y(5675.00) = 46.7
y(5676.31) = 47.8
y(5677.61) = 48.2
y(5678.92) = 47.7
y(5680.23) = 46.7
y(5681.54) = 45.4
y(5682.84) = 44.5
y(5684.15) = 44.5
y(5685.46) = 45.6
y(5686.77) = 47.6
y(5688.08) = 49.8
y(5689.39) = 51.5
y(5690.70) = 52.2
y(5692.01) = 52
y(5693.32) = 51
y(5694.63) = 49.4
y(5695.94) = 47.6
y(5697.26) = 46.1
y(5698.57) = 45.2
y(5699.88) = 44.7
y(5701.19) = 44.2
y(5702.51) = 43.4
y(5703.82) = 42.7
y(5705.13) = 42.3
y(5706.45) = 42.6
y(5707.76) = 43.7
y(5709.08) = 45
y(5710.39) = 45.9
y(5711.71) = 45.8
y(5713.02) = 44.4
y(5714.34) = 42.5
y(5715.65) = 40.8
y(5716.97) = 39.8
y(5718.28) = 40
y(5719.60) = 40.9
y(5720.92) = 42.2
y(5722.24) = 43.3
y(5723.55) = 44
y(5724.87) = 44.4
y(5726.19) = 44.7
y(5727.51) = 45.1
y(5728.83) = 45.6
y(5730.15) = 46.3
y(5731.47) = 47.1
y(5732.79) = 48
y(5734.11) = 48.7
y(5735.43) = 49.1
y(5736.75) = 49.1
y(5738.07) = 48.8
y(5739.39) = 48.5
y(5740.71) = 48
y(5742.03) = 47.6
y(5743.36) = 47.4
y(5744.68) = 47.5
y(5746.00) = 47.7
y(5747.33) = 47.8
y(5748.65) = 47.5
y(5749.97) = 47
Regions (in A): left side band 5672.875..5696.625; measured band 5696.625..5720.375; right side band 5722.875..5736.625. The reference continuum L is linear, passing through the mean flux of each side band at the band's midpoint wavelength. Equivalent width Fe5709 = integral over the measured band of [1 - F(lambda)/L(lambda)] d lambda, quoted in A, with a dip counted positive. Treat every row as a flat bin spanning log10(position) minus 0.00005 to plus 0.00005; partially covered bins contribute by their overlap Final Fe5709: 1.9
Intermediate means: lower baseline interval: 48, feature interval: 43.3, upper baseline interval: 46.4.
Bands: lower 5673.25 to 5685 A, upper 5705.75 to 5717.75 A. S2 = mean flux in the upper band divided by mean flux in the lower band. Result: 0.94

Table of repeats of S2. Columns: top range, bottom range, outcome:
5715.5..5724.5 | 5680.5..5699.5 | 0.87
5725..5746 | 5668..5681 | 1.02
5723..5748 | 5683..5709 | 1.01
